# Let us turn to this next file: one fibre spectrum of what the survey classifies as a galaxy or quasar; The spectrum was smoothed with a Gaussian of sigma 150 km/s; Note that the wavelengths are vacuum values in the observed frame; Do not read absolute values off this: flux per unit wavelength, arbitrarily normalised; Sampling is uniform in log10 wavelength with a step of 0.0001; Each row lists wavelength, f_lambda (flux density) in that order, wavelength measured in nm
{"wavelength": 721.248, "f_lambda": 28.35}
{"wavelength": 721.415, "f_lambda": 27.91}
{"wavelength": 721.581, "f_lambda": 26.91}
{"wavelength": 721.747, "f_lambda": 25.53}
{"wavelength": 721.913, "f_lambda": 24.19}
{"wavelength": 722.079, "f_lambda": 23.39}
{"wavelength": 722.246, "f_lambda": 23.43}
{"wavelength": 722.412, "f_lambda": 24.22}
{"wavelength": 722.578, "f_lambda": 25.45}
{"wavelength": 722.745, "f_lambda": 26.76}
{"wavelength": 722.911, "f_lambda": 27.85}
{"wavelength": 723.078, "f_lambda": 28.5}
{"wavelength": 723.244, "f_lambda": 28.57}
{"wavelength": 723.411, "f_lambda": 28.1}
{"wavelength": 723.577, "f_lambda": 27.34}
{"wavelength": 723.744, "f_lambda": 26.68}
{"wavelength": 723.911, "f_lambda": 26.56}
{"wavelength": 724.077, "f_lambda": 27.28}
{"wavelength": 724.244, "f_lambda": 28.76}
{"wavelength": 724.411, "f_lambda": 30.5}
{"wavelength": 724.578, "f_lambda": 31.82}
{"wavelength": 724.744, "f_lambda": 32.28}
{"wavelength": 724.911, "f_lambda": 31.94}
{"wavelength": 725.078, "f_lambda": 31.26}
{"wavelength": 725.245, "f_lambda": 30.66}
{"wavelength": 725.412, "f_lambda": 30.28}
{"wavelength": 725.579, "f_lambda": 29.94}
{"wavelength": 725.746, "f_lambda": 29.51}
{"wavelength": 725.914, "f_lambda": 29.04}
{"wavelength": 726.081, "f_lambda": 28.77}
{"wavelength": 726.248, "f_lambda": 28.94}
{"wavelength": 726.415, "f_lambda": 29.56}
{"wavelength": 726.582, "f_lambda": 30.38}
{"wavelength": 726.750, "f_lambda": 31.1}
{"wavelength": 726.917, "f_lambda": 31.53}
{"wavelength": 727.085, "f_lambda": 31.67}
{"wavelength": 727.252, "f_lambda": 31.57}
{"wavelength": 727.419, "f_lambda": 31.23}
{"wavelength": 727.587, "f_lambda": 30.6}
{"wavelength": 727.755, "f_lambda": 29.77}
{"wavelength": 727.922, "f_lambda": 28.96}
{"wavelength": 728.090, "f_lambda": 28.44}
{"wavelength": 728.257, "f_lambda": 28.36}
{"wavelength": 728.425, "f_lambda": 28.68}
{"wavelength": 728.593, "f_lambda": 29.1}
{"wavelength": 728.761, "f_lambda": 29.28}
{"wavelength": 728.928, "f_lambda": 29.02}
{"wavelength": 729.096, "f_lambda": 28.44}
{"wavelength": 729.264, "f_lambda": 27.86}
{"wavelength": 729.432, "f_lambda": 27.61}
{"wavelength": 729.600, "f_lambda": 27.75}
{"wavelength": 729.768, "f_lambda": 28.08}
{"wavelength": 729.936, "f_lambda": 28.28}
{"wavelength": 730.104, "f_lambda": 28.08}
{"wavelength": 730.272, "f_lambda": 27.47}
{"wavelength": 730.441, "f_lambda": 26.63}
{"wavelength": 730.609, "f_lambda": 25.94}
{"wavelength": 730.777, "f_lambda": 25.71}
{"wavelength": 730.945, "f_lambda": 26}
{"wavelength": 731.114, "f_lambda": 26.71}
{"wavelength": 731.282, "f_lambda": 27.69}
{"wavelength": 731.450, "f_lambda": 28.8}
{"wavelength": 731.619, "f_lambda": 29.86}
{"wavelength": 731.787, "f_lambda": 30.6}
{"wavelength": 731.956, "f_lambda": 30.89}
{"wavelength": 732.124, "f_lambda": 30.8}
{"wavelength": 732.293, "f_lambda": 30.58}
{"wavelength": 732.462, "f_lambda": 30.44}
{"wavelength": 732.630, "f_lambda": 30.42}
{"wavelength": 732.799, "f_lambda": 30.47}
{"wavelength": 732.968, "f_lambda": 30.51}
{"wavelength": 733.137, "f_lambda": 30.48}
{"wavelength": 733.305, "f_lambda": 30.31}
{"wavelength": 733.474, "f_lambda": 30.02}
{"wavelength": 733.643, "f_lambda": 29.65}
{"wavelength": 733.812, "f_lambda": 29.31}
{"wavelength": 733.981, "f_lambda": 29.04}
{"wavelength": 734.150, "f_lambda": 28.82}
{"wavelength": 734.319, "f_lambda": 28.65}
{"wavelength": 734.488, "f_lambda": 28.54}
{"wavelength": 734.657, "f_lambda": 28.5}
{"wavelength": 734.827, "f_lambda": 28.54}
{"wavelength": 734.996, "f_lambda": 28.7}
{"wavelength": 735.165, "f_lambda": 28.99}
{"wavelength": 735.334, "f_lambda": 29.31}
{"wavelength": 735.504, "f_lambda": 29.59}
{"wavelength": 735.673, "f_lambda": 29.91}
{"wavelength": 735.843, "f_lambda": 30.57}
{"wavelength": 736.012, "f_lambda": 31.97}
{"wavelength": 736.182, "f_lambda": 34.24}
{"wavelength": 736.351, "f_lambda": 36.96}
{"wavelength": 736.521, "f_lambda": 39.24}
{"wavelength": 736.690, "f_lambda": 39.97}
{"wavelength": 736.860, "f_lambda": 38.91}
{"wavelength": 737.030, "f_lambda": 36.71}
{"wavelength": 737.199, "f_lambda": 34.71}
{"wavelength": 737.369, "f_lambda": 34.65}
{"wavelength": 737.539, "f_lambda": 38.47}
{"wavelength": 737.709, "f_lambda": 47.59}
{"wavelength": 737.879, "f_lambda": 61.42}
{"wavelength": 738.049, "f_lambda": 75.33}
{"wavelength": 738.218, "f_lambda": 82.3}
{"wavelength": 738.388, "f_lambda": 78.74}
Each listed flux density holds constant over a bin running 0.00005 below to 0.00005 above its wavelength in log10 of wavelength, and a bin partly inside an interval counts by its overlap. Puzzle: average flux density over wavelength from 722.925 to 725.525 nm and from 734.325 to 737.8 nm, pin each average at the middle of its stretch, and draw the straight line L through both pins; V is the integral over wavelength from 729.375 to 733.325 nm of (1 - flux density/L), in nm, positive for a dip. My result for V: 0.40 nm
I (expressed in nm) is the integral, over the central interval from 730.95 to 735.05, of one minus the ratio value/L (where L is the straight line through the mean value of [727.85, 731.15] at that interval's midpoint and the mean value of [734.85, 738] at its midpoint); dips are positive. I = 0.34 nm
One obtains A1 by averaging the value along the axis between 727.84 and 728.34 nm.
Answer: 28.6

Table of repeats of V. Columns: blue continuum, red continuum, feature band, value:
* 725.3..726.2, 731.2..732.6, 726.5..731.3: 0.17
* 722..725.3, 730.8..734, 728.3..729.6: 0.02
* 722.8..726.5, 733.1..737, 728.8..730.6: 0.14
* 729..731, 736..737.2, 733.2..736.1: 0.40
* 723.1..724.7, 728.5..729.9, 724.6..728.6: -0.24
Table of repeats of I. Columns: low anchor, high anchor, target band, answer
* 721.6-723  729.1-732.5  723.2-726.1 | -0.38 nm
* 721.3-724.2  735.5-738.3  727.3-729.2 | 0.20 nm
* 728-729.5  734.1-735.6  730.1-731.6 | 0.08 nm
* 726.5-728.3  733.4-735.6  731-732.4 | 0.01 nm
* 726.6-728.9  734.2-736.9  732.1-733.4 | 0.03 nm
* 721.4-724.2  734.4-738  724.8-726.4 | -0.10 nm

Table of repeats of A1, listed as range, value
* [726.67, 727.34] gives 31.5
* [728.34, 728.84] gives 29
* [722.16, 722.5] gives 23.8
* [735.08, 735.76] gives 29.4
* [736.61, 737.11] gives 38.5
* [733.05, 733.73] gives 30.1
